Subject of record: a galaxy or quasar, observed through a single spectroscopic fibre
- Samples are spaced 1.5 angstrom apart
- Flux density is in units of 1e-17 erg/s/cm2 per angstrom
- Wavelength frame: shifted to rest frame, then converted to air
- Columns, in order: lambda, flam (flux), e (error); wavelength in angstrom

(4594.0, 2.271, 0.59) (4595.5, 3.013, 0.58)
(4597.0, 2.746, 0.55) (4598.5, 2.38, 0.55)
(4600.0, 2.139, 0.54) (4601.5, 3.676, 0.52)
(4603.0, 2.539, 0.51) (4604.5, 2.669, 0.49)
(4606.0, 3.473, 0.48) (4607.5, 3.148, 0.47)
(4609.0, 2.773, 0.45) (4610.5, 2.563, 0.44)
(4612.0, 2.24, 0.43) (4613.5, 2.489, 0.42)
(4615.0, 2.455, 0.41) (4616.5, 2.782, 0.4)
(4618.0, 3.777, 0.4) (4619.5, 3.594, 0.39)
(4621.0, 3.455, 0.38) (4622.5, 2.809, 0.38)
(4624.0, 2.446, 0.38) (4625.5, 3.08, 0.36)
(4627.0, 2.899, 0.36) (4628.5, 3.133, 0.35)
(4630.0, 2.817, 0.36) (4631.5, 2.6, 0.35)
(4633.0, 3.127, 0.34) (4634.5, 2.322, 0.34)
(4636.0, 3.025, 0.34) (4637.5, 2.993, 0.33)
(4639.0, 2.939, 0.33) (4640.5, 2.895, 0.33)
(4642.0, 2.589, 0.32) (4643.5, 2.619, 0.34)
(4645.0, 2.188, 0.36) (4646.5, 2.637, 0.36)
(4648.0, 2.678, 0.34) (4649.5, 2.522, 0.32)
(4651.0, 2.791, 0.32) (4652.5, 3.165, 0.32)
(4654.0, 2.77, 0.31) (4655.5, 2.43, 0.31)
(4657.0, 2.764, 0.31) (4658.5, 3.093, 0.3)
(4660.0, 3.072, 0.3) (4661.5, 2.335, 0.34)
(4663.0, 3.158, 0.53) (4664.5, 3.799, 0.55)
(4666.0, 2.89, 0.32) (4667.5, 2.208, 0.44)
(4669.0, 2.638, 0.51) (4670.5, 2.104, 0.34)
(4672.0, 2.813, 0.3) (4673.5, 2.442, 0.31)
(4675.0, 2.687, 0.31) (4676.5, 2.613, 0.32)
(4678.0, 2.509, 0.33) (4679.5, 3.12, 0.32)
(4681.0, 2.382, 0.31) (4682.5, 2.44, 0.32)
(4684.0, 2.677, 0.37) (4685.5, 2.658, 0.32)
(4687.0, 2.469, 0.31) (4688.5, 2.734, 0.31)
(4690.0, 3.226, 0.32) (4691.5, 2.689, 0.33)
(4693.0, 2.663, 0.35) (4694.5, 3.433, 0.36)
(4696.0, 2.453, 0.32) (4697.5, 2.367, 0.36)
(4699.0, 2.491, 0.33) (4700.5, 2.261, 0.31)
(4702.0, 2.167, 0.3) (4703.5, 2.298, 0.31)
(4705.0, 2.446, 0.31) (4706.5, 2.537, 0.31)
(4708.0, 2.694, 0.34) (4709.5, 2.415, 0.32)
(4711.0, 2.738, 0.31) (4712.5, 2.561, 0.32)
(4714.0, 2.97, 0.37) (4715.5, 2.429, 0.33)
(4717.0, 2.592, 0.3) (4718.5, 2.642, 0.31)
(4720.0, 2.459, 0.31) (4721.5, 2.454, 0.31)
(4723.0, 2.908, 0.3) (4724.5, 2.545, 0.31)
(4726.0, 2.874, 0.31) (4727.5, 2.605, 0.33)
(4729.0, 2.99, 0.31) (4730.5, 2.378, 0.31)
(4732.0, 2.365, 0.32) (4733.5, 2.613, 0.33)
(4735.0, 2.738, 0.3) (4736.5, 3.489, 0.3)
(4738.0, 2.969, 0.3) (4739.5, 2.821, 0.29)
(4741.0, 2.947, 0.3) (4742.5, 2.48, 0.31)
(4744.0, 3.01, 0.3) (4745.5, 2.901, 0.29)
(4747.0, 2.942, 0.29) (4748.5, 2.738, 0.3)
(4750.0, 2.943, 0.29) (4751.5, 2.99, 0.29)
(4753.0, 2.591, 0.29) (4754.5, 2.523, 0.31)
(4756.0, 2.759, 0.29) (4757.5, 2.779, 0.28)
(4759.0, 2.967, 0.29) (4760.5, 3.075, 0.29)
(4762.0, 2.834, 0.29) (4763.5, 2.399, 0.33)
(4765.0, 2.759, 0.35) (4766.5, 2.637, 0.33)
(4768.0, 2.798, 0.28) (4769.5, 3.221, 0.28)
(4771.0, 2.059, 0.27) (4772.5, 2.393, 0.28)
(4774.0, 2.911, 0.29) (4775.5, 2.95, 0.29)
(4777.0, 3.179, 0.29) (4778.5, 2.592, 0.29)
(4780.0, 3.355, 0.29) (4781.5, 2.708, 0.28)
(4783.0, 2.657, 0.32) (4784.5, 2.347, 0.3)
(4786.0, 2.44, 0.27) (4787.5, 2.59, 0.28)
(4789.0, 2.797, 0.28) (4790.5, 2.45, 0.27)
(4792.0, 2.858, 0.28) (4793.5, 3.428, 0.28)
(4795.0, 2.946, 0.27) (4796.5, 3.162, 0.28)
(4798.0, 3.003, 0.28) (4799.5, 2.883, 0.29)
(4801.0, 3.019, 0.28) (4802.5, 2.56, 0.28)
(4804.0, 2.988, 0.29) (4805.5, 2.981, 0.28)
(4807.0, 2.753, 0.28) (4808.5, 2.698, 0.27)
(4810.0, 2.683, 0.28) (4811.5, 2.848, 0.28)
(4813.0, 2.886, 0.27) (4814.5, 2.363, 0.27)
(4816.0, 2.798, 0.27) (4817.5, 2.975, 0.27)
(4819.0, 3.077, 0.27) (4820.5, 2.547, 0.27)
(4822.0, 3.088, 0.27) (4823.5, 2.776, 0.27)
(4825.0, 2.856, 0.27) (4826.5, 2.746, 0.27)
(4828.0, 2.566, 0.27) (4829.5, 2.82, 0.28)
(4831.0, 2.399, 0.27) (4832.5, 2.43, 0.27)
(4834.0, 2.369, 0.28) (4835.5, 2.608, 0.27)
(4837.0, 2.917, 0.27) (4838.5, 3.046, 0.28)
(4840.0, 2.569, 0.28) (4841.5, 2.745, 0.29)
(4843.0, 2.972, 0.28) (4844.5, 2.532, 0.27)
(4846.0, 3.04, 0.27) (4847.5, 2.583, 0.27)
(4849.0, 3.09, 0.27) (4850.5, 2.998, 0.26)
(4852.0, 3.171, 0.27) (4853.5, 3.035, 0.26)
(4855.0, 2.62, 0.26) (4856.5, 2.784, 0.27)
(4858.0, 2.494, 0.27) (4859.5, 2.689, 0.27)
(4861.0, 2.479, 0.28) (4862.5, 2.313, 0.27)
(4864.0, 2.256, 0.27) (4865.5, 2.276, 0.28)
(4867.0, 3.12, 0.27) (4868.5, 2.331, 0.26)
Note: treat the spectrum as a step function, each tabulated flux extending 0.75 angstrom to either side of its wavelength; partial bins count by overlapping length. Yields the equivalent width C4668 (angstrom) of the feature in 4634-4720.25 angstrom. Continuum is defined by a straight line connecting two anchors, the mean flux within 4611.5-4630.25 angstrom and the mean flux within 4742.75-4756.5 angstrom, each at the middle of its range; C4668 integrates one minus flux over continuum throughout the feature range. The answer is 6.3 angstrom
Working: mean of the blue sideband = 2.93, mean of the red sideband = 2.81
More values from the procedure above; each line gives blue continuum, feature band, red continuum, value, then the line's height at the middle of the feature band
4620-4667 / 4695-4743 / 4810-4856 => 3.34 angstrom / 2.82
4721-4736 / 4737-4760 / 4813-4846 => -1.34 angstrom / 2.68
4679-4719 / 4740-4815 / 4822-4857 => -2.64 angstrom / 2.7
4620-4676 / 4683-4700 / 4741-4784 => 0.51 angstrom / 2.79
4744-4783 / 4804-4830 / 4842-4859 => 0.28 angstrom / 2.83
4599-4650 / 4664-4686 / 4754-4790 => 1.13 angstrom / 2.8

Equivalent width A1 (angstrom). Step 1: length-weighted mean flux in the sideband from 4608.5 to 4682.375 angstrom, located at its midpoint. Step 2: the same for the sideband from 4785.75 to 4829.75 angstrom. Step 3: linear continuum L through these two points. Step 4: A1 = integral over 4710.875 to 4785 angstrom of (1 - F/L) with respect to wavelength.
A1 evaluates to 1.4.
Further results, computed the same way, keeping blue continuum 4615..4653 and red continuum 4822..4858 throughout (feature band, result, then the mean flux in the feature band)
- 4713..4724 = 0.8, 2.63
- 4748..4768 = 0.3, 2.77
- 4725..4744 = 0.3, 2.78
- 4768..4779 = 0.1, 2.76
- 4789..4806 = -0.8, 2.93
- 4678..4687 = 0.7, 2.63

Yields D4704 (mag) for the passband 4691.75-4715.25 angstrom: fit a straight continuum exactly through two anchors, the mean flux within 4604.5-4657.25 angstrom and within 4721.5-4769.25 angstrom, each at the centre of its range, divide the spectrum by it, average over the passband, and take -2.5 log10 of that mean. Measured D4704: 0.09 mag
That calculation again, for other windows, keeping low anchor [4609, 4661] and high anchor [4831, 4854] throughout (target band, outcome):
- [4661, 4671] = 0.02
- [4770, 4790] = 0.04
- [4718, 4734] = 0.07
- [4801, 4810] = 0.00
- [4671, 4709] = 0.08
